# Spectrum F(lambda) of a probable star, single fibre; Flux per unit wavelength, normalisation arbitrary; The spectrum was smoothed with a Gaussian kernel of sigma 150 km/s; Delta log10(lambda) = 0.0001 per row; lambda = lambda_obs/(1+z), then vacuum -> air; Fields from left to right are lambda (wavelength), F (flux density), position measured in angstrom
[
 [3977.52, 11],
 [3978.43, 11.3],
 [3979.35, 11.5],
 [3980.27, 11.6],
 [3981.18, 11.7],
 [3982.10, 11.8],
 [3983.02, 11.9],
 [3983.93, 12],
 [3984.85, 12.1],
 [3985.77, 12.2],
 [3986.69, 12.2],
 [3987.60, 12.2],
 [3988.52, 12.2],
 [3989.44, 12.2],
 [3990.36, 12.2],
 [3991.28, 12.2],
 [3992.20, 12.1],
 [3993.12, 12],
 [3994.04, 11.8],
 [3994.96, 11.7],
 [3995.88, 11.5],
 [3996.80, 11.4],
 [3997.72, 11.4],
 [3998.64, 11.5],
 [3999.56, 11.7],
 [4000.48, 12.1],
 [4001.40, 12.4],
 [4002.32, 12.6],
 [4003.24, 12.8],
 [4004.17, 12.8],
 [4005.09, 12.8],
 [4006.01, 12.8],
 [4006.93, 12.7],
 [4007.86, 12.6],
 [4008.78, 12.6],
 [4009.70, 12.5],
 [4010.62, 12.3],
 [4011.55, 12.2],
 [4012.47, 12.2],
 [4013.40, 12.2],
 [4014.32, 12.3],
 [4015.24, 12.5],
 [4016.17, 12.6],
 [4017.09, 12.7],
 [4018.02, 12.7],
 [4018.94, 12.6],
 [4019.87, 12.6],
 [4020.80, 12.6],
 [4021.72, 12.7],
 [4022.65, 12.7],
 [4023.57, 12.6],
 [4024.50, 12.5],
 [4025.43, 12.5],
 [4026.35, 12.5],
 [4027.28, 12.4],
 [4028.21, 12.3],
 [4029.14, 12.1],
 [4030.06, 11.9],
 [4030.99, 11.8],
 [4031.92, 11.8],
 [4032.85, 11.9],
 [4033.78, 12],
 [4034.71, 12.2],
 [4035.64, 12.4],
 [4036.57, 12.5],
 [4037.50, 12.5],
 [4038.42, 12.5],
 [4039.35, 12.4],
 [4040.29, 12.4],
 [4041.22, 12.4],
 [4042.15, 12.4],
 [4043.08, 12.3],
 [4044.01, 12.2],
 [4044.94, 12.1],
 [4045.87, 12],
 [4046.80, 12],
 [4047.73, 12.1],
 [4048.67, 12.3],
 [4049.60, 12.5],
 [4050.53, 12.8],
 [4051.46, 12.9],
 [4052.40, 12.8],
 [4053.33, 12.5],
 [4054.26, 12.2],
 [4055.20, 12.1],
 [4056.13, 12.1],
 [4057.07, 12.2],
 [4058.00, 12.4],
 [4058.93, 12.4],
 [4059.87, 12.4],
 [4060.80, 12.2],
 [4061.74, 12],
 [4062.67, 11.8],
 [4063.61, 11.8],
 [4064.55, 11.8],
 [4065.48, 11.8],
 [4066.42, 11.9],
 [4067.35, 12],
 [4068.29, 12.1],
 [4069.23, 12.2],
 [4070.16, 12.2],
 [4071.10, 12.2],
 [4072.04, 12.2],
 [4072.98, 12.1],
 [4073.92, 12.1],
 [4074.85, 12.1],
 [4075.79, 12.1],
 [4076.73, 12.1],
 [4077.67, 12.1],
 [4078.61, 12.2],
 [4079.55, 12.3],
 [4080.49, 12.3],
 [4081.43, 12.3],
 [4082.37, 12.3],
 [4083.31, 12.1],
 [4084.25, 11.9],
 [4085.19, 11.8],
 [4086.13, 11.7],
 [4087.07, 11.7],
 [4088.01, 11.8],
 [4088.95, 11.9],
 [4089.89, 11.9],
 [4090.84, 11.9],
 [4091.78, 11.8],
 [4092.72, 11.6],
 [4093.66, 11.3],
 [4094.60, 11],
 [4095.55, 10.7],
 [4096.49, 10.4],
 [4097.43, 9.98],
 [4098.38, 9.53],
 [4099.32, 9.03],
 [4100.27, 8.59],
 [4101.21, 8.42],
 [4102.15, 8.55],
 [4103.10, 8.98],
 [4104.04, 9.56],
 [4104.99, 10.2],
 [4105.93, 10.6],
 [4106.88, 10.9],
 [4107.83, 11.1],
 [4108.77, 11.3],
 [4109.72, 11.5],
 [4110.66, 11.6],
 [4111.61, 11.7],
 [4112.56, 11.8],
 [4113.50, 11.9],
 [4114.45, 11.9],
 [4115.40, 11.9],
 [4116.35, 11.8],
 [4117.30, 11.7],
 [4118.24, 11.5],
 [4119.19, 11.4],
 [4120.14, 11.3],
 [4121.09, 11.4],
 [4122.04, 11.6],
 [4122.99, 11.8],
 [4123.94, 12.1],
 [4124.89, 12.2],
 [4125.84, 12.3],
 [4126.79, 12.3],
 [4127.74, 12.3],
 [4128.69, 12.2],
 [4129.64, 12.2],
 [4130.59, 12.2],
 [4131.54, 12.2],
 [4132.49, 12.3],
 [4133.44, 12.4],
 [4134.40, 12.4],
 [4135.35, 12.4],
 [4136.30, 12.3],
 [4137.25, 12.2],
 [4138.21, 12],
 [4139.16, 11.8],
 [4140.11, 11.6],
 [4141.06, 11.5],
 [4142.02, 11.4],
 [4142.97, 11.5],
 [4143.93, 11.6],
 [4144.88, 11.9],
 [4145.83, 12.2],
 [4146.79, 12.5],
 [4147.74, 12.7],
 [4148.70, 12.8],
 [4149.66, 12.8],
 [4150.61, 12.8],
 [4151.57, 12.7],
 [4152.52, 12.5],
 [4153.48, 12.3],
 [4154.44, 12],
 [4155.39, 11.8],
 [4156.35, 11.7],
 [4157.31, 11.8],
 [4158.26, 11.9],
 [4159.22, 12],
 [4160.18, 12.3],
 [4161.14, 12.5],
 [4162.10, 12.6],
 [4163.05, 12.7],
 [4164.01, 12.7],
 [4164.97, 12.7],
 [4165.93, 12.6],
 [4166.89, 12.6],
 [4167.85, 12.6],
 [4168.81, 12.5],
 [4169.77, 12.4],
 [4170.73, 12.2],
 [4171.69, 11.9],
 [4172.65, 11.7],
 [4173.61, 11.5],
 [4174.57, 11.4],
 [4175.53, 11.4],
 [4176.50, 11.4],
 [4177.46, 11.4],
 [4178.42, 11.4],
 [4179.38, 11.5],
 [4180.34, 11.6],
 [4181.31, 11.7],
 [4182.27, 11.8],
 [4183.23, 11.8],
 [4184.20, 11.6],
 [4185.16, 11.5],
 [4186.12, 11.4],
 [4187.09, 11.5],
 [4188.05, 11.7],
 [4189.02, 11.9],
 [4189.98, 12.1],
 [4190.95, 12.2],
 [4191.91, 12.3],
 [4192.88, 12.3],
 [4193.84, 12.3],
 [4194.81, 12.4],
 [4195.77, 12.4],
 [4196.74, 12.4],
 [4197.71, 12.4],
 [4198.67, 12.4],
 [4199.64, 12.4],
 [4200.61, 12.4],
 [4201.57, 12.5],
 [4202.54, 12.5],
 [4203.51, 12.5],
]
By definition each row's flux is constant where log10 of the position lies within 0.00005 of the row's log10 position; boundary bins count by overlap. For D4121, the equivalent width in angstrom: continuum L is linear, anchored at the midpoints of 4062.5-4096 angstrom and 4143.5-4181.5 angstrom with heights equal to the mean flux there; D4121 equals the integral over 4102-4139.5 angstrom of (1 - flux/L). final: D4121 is 1.3 angstrom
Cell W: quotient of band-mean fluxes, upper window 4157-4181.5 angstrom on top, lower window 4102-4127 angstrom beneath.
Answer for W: 1.06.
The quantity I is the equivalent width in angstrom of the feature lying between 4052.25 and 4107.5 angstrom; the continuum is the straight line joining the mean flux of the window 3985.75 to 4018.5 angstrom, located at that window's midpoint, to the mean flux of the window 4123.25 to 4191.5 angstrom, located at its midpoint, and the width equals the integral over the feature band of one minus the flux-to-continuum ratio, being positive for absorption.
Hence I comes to 3.0 angstrom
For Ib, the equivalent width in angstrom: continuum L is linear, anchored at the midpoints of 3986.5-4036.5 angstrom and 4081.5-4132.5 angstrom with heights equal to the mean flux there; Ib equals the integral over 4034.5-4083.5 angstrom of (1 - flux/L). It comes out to -1.9 angstrom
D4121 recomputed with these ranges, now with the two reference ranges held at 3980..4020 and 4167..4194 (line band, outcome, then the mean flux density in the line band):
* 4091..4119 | 2.9 angstrom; 10.7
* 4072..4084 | -0.1 angstrom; 12.2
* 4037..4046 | -0.2 angstrom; 12.3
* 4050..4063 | -0.3 angstrom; 12.4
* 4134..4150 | -0.2 angstrom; 12.1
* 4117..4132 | 0.0 angstrom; 11.9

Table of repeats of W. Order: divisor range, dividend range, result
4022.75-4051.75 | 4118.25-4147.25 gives 0.97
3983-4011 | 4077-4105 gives 0.90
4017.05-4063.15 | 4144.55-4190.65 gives 0.98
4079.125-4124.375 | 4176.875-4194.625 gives 1.06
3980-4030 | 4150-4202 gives 0.99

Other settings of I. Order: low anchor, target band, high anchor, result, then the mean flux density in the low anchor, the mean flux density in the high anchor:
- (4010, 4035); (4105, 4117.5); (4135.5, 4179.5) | 0.7 angstrom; 12.3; 12.1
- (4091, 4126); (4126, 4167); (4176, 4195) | -3.2 angstrom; 10.9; 11.8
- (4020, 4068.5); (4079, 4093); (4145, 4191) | 0.3 angstrom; 12.3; 12.1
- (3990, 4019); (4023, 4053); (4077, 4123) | -1.1 angstrom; 12.3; 11.2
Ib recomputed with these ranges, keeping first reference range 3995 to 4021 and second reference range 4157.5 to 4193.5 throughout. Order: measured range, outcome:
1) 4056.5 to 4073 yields 0.2 angstrom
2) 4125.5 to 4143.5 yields 0.0 angstrom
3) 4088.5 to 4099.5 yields 1.1 angstrom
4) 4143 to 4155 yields -0.3 angstrom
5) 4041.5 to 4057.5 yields -0.1 angstrom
